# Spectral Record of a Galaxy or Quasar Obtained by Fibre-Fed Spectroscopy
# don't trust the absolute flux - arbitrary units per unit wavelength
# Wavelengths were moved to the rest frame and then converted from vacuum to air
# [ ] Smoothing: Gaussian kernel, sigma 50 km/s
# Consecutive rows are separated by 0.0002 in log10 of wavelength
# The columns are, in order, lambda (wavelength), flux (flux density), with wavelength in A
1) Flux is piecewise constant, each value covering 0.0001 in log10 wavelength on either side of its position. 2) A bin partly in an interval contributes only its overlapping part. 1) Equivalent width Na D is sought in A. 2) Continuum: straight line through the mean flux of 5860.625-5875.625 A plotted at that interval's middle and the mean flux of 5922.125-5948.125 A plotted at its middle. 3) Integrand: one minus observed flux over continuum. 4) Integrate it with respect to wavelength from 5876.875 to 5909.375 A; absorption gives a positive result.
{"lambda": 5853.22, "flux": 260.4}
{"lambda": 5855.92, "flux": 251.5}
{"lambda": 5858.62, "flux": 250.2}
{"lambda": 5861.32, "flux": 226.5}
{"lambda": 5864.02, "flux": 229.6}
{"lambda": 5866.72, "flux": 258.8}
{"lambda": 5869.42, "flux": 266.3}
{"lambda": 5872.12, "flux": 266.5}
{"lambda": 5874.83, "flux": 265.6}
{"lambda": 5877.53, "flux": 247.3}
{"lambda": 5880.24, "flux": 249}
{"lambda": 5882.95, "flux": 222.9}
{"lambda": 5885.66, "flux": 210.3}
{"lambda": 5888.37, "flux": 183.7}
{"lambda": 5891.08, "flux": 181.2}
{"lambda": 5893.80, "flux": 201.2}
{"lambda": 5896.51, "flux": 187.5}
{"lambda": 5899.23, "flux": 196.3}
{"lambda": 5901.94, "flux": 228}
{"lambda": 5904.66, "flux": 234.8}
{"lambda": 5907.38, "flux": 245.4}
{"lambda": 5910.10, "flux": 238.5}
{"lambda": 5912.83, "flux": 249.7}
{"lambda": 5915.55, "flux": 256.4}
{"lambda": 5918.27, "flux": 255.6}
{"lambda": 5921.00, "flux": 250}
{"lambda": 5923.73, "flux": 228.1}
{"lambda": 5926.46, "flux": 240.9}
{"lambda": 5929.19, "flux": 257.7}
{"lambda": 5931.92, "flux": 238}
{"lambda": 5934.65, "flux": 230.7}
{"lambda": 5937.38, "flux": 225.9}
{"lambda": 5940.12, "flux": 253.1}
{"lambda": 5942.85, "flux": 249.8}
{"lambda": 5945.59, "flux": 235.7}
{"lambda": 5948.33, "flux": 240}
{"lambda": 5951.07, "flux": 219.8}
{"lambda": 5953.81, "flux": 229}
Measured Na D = 4.3 A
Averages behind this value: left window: 253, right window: 240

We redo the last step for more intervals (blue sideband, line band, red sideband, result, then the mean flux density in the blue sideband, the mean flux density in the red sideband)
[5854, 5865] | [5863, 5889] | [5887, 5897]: -3.3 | 241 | 189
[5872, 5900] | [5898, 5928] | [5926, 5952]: -1.3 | 218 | 239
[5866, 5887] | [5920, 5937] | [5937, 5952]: 0.1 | 248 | 239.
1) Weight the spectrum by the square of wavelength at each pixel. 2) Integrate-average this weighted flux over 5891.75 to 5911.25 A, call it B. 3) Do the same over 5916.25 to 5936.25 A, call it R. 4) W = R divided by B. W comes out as 1.1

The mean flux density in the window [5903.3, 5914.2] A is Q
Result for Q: 242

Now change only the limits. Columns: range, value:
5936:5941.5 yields 240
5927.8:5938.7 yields 238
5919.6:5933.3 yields 243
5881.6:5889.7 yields 206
